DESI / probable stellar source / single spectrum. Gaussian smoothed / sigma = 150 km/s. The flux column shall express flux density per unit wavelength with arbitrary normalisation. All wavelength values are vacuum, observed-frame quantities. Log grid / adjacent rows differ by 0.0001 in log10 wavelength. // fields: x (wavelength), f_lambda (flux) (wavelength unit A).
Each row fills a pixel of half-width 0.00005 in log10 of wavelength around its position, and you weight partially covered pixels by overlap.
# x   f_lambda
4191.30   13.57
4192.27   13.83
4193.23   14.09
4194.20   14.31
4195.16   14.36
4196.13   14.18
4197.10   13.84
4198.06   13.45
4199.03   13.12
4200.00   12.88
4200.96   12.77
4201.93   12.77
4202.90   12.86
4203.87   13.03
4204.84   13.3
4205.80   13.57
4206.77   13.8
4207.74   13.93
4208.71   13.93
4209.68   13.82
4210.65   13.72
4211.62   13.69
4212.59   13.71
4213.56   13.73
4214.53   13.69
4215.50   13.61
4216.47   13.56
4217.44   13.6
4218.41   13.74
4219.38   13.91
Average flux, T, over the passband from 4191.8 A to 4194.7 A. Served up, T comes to 14.1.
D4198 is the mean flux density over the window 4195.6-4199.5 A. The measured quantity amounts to 13.6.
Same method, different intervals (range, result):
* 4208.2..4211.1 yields 13.8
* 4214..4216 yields 13.7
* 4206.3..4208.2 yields 13.9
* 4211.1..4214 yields 13.7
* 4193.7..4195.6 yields 14.3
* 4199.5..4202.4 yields 12.8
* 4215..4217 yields 13.6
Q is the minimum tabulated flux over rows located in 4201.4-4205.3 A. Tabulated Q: 12.77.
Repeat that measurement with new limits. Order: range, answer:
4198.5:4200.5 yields 12.88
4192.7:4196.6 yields 14.09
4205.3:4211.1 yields 13.57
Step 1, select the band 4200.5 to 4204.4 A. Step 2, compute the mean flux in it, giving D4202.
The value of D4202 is 12.8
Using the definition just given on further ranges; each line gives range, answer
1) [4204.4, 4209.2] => 13.7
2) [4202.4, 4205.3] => 13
